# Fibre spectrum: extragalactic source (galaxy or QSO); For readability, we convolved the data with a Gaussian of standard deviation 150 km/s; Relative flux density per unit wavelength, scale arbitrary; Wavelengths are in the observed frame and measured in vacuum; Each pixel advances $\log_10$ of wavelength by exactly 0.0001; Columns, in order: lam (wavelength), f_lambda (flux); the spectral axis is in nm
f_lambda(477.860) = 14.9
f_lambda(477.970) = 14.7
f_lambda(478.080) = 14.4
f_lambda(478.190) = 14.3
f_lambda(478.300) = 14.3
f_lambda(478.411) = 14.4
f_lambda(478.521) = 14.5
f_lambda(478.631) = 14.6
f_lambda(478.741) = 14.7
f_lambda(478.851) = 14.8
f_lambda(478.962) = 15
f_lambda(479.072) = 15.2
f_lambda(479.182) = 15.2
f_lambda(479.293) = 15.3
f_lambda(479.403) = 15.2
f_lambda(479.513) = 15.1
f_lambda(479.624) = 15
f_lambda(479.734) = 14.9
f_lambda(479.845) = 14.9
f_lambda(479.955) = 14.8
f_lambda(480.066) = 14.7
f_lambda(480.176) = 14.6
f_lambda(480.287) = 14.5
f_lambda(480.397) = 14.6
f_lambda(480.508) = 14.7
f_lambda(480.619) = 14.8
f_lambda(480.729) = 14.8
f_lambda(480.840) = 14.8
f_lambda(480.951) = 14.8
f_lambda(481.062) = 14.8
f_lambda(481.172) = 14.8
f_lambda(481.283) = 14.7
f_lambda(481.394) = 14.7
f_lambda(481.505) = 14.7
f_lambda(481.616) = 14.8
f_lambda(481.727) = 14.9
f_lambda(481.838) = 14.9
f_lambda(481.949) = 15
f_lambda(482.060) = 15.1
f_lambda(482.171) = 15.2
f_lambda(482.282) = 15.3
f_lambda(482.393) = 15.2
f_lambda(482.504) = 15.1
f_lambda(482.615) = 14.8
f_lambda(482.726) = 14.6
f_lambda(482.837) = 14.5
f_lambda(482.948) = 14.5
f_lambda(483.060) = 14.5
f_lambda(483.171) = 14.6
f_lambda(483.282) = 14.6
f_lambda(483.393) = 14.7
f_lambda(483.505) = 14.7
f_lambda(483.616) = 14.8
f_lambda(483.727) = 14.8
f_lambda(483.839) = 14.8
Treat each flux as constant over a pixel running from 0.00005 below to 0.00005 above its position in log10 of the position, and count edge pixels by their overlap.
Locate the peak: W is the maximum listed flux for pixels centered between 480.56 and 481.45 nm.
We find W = 14.8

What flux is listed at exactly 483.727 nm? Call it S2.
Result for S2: 14.8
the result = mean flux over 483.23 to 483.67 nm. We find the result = 14.7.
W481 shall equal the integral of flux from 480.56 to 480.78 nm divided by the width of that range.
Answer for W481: 14.8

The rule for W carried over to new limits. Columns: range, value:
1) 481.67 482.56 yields 15.3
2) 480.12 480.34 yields 14.6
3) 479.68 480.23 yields 14.9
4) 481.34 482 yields 15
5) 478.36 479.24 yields 15.2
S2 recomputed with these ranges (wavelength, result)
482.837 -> 14.5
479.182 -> 15.2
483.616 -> 14.8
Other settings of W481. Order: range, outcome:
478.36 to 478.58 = 14.5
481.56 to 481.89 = 14.9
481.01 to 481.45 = 14.8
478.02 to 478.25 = 14.4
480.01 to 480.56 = 14.6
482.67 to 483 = 14.6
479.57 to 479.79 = 14.9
